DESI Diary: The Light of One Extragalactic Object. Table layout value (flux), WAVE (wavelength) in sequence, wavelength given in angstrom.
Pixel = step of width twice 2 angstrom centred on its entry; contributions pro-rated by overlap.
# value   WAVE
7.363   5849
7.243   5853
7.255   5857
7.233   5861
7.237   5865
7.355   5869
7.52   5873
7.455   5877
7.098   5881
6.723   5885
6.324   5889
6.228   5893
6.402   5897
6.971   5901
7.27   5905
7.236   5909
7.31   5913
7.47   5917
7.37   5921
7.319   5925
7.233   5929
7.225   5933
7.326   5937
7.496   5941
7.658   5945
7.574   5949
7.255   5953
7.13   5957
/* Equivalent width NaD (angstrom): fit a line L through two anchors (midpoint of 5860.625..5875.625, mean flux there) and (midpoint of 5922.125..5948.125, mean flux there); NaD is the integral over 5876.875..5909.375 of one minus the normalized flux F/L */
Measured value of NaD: 2.5 angstrom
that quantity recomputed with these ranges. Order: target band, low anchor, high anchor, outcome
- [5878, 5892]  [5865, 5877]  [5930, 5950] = 1.28 angstrom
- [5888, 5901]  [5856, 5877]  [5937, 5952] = 1.73 angstrom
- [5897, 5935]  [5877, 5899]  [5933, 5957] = -1.11 angstrom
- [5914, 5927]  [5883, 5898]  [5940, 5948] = -0.57 angstrom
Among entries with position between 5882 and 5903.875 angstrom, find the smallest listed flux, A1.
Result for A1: 6.228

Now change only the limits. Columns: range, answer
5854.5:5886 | 6.723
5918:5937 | 7.225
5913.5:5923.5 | 7.37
